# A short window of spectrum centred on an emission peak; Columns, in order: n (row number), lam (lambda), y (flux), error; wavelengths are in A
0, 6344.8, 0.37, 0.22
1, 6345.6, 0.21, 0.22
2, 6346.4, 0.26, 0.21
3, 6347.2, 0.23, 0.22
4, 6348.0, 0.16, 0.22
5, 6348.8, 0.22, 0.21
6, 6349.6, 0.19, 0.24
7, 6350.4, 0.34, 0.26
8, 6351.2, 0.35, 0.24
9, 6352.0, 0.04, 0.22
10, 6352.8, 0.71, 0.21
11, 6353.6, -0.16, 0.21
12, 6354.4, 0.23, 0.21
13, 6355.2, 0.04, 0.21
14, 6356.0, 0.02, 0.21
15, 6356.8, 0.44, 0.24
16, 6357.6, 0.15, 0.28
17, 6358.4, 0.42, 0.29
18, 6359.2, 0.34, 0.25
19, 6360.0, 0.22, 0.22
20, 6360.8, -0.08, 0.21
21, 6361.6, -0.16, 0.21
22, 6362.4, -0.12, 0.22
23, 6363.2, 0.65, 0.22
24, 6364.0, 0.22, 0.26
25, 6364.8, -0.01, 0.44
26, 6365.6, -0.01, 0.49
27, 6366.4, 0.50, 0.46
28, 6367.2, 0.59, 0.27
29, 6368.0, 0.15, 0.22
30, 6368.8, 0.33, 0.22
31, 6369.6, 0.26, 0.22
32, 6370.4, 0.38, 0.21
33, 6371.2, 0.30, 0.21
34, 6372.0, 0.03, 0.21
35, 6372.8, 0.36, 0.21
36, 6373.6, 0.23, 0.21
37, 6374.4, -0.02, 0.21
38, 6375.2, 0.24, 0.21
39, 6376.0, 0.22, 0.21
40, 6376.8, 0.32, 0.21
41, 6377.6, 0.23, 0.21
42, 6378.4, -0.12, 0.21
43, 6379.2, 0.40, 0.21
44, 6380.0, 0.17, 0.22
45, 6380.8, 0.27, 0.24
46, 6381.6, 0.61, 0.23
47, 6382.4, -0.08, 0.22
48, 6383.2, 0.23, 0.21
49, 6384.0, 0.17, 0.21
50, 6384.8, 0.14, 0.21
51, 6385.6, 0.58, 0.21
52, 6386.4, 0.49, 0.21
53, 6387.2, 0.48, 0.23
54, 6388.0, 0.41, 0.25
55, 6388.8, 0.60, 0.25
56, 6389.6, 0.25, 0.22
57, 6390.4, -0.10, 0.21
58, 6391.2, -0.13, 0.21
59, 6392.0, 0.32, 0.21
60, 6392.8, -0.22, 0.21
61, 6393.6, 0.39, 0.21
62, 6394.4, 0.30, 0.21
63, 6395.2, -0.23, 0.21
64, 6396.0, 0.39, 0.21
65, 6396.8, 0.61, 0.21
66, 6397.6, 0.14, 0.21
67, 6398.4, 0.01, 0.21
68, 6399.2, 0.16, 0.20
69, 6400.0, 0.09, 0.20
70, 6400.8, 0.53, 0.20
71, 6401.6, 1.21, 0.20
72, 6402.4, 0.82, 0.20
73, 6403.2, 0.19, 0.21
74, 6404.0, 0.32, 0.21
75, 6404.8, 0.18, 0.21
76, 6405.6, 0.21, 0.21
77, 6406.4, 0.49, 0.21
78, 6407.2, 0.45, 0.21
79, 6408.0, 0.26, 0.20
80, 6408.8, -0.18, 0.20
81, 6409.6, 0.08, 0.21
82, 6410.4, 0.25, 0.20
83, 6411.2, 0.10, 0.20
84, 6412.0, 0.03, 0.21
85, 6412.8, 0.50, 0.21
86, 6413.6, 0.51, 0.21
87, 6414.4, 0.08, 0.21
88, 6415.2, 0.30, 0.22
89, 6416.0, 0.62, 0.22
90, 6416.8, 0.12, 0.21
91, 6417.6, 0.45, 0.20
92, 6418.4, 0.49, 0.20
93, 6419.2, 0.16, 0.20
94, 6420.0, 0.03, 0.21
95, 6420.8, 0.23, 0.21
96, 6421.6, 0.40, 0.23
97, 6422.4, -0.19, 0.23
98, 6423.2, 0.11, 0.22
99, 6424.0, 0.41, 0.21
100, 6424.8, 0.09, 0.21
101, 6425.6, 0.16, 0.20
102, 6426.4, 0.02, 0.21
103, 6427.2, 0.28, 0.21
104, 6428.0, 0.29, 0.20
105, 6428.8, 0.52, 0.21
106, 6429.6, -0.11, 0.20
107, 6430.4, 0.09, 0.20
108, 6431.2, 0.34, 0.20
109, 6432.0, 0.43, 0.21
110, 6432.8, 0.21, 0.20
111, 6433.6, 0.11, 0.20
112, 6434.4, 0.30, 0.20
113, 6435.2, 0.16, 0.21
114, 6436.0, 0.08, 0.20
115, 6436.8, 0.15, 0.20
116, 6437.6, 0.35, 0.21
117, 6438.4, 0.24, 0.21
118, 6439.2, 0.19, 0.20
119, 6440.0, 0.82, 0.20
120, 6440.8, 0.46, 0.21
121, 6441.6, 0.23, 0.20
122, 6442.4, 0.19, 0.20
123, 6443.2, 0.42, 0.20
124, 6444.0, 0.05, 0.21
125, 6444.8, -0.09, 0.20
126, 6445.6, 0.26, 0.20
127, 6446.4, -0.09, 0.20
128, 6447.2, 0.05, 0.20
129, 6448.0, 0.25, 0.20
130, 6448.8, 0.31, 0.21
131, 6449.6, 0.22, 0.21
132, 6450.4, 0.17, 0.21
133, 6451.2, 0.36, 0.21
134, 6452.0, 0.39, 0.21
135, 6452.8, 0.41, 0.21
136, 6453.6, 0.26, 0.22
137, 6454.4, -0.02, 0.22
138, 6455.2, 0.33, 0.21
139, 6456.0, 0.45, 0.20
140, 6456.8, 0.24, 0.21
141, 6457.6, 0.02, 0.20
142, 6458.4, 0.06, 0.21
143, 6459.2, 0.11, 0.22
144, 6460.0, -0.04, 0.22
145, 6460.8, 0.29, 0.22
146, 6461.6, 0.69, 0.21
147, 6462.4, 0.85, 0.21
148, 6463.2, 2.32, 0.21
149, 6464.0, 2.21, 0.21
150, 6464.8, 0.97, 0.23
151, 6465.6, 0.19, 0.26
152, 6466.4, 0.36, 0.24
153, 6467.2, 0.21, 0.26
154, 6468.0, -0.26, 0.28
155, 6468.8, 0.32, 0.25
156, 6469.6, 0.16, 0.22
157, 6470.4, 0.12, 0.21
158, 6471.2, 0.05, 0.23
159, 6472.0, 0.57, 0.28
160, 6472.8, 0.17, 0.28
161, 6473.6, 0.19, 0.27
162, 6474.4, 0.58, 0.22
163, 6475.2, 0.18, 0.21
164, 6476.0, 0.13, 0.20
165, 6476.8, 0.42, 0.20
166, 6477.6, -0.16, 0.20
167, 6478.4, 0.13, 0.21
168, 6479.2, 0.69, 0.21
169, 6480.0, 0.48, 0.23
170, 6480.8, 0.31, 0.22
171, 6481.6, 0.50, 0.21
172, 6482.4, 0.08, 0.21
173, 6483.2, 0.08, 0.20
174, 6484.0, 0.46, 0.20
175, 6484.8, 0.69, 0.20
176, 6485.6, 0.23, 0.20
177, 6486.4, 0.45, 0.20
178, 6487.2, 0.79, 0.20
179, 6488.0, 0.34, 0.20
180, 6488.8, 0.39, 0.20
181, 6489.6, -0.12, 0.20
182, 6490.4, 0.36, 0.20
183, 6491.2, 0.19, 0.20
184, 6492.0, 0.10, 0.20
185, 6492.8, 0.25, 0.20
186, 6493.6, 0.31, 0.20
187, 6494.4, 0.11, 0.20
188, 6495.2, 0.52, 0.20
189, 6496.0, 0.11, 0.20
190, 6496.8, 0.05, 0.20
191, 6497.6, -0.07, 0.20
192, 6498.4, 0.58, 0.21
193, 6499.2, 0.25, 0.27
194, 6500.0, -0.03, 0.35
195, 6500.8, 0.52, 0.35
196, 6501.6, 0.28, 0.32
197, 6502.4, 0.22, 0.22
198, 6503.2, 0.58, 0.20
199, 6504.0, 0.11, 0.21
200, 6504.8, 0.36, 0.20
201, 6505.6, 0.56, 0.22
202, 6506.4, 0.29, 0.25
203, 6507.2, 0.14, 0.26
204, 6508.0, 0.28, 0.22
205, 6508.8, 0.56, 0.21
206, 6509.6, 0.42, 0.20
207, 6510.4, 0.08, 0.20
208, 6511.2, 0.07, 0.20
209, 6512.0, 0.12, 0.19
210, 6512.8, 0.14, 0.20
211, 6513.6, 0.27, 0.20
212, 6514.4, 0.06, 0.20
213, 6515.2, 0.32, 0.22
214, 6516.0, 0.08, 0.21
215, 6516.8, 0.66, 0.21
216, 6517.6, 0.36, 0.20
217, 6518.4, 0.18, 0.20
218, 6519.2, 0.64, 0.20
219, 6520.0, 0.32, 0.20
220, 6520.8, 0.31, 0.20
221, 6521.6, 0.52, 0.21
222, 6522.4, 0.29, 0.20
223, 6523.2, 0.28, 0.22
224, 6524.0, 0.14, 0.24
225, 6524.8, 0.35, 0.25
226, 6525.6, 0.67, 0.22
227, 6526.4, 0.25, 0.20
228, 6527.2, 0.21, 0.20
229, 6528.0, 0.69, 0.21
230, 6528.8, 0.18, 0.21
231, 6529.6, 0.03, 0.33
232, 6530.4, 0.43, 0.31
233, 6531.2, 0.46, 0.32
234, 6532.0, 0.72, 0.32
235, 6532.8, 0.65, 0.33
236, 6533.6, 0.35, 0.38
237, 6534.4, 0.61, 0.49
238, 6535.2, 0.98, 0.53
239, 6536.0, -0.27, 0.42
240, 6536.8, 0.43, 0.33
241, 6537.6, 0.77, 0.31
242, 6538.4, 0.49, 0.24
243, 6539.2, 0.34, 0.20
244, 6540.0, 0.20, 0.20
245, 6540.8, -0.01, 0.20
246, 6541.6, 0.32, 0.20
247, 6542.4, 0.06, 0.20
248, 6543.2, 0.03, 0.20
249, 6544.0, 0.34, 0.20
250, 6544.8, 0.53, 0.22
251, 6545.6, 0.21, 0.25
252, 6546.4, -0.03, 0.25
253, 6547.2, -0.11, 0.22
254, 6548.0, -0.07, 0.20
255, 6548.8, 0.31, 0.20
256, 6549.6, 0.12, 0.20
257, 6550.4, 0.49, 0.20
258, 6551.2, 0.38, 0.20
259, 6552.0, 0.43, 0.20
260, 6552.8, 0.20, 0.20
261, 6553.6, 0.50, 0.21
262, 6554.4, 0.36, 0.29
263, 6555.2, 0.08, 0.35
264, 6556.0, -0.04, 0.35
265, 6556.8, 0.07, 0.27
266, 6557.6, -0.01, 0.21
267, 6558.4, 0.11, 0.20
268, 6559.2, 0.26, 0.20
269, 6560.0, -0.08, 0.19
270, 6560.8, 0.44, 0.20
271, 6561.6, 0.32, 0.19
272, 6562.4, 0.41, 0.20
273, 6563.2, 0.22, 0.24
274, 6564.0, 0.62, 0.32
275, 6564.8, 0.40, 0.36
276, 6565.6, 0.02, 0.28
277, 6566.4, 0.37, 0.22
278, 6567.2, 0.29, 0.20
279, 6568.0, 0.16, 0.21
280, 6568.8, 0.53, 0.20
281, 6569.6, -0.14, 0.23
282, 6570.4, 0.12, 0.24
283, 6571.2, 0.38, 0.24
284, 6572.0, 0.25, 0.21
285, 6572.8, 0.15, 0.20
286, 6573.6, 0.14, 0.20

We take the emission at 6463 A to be [O III]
